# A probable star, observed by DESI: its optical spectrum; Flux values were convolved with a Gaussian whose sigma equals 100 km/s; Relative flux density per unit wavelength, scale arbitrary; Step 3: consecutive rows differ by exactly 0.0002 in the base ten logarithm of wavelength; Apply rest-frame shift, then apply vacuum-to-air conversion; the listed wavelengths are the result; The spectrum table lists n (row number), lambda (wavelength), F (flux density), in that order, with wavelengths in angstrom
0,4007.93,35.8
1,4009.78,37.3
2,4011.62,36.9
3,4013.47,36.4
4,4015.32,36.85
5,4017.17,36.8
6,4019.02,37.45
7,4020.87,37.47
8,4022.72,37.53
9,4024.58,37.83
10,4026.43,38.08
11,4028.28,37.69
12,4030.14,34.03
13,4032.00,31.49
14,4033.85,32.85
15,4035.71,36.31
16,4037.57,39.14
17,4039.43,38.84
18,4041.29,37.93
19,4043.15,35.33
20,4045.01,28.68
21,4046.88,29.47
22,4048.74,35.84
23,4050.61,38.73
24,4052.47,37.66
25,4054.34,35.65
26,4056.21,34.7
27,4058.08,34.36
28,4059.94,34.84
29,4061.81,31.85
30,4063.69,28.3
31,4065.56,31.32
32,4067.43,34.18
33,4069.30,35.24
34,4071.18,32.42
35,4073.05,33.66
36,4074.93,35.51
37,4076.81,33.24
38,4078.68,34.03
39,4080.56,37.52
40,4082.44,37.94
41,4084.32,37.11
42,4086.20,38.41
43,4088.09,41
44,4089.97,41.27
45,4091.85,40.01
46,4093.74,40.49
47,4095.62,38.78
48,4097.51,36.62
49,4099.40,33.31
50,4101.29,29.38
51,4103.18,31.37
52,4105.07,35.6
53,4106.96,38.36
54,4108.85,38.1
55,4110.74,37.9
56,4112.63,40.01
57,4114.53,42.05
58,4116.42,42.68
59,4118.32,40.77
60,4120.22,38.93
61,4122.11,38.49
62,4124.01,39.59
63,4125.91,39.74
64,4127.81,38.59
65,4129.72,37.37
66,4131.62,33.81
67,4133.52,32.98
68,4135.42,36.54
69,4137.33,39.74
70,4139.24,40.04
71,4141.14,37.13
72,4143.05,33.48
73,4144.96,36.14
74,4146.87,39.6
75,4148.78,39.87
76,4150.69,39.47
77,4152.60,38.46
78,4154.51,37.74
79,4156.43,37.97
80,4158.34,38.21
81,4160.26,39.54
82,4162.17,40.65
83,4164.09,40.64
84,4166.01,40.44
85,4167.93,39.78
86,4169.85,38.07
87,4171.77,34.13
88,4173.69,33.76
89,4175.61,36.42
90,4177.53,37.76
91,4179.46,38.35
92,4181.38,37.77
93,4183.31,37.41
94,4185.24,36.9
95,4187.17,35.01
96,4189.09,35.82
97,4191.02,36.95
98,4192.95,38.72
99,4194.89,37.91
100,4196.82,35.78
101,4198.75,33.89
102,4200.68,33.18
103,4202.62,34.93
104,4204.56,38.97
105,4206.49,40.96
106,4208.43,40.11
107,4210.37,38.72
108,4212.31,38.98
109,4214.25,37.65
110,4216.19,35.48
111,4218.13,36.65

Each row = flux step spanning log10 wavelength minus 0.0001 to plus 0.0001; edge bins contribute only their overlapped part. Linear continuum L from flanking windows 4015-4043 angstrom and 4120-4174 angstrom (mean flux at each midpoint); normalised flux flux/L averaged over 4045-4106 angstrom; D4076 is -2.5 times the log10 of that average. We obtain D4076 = 0.06 mag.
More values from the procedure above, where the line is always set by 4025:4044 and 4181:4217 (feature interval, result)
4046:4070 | 0.07 mag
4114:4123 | -0.11 mag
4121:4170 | -0.04 mag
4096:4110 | 0.05 mag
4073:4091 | -0.02 mag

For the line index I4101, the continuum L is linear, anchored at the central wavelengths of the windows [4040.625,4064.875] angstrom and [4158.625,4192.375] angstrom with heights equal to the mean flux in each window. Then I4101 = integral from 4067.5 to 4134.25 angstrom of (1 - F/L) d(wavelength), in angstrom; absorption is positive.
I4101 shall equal -3.3 angstrom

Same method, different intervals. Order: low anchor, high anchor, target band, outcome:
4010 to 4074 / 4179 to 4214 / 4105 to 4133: -2.0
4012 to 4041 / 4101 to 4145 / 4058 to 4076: 1.9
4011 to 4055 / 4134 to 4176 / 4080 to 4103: -0.3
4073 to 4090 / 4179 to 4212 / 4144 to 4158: -0.5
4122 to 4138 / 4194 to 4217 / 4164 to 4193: 0.0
